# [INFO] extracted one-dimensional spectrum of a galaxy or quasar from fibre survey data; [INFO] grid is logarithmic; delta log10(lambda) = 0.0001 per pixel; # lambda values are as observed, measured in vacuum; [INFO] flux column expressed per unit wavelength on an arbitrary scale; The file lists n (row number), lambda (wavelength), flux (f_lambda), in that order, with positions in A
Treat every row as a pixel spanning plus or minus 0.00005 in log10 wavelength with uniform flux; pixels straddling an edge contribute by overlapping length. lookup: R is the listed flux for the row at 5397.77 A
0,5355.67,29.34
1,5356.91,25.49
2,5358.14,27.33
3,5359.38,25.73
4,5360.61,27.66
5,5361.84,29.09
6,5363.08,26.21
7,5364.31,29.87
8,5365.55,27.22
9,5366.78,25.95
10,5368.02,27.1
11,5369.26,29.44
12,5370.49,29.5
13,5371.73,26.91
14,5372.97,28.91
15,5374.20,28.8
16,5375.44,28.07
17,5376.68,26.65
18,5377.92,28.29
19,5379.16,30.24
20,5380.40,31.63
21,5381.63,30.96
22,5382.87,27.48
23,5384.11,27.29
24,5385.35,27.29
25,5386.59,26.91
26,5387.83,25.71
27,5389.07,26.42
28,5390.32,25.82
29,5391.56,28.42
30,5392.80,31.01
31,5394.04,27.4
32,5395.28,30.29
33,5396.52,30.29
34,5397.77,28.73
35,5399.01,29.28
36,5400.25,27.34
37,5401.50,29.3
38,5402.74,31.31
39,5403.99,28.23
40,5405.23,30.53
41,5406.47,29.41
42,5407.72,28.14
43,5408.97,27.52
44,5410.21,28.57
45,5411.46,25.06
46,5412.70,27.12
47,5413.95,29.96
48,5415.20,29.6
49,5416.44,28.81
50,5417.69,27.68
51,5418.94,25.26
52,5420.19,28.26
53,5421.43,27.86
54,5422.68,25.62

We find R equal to 28.73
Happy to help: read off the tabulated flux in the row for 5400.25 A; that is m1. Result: 27.34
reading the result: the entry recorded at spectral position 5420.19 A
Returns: 28.26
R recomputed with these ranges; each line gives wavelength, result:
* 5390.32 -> 25.82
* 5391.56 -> 28.42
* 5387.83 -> 25.71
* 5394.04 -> 27.4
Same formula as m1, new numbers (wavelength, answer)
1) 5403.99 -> 28.23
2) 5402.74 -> 31.31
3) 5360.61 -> 27.66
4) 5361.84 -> 29.09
